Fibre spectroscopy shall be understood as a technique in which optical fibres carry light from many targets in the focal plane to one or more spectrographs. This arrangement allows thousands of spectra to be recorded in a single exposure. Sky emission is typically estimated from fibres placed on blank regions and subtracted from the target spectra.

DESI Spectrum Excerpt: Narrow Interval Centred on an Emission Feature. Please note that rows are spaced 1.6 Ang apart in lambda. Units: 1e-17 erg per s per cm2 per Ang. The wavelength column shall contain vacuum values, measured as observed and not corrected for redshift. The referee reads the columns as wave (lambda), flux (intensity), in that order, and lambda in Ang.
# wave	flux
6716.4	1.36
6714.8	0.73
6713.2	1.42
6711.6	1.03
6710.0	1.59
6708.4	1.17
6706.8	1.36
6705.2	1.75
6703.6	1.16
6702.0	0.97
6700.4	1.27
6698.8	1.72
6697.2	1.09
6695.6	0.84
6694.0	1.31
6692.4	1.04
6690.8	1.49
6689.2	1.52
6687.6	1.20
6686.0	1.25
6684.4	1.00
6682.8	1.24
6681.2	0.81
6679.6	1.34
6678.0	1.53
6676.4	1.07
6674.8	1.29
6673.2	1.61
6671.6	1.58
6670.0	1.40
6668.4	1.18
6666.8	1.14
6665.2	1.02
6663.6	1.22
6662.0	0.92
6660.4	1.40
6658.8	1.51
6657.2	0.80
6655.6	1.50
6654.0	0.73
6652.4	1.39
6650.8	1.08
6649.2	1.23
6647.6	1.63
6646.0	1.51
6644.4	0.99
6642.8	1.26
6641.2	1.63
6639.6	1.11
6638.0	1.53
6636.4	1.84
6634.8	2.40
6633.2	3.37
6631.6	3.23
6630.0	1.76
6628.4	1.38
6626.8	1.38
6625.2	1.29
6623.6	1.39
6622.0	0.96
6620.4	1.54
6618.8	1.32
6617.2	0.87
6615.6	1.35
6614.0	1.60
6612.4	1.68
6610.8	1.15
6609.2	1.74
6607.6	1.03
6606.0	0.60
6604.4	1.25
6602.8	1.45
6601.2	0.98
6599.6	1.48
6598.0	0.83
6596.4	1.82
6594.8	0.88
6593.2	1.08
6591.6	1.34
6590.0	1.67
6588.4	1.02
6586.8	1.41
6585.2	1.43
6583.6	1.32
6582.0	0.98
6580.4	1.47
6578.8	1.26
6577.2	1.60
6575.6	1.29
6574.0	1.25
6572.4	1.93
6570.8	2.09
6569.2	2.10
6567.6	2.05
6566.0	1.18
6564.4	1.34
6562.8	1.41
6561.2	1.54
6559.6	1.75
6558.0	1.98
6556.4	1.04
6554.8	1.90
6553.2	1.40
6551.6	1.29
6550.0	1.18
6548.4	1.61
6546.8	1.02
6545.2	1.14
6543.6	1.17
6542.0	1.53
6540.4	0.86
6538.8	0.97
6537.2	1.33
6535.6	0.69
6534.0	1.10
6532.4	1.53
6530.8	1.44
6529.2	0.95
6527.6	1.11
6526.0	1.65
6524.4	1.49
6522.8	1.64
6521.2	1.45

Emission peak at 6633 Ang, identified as [O III] 5007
